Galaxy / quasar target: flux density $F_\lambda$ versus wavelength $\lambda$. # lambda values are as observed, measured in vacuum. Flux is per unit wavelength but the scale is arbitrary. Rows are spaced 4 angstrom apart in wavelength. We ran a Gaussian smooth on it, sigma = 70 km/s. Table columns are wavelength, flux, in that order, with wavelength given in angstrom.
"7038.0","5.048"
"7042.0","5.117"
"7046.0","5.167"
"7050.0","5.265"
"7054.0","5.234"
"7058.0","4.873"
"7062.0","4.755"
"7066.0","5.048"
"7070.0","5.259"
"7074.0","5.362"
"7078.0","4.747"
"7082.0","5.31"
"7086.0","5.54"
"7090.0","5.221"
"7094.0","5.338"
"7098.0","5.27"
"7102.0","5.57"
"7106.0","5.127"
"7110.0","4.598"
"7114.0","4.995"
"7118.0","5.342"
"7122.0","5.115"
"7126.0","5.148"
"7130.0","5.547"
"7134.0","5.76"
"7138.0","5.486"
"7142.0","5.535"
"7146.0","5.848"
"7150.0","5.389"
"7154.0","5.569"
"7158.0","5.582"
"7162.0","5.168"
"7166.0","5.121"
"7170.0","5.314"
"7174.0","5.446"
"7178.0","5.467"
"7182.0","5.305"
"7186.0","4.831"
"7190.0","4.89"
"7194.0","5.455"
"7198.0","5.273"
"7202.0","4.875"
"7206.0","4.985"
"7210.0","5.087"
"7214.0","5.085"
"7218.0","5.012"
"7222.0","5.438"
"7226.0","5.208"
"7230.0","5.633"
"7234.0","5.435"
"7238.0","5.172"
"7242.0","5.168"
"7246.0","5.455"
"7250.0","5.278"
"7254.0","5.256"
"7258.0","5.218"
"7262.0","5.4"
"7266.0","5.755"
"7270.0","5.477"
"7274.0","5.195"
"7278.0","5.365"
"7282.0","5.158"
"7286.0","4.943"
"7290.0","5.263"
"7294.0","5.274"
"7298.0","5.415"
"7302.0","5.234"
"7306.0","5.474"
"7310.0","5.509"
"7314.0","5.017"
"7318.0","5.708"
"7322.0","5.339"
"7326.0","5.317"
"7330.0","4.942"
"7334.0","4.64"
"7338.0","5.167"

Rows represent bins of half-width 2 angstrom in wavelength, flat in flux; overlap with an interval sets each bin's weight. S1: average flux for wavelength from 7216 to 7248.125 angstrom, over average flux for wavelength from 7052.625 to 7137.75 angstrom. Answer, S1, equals 1.02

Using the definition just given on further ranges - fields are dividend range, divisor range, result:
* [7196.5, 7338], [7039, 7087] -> 1.02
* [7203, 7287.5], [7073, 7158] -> 0.99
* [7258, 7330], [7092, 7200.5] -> 1.00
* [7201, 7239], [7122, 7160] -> 0.94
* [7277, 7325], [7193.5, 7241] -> 1.02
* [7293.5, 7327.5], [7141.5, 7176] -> 0.99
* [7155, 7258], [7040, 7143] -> 1.00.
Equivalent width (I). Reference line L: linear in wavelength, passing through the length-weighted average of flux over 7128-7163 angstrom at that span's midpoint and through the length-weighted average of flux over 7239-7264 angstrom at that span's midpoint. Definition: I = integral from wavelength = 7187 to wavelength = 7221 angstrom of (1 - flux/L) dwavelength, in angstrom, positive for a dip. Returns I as 2.0 angstrom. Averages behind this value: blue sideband 5.55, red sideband 5.29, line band 5.09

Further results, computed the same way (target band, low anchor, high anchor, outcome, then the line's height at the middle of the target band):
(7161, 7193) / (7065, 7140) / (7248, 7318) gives 0.48 angstrom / 5.28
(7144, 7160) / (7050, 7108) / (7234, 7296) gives -1.11 angstrom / 5.23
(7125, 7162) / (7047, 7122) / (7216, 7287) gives -2.26 angstrom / 5.21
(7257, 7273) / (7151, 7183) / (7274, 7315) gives -0.51 angstrom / 5.29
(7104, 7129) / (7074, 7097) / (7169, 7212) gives 0.71 angstrom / 5.22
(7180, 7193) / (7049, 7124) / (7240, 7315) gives 0.48 angstrom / 5.24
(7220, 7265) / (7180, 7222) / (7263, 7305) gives -1.18 angstrom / 5.21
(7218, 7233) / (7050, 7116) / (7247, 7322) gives -0.27 angstrom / 5.28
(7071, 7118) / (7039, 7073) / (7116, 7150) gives 0.74 angstrom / 5.28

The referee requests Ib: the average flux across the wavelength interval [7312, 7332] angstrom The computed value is 5.26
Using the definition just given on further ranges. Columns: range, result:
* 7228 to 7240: 5.41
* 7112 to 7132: 5.23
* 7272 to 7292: 5.18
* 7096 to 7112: 5.14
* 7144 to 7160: 5.6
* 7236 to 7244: 5.17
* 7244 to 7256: 5.33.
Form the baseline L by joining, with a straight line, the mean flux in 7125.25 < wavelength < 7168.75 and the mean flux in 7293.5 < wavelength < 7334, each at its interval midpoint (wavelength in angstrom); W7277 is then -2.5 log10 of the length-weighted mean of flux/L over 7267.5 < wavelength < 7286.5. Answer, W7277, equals 0.01 mag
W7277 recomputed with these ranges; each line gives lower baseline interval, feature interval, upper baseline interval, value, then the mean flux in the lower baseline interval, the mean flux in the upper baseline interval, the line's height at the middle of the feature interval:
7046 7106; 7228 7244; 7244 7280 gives 0.00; 5.2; 5.38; 5.35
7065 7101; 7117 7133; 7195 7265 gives -0.01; 5.25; 5.24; 5.25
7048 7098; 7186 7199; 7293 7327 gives 0.03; 5.17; 5.37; 5.27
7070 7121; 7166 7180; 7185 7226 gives -0.05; 5.2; 5.11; 5.13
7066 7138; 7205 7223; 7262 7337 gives 0.03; 5.25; 5.28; 5.27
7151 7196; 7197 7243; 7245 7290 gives 0.02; 5.29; 5.31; 5.3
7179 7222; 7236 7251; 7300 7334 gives -0.02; 5.11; 5.28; 5.17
